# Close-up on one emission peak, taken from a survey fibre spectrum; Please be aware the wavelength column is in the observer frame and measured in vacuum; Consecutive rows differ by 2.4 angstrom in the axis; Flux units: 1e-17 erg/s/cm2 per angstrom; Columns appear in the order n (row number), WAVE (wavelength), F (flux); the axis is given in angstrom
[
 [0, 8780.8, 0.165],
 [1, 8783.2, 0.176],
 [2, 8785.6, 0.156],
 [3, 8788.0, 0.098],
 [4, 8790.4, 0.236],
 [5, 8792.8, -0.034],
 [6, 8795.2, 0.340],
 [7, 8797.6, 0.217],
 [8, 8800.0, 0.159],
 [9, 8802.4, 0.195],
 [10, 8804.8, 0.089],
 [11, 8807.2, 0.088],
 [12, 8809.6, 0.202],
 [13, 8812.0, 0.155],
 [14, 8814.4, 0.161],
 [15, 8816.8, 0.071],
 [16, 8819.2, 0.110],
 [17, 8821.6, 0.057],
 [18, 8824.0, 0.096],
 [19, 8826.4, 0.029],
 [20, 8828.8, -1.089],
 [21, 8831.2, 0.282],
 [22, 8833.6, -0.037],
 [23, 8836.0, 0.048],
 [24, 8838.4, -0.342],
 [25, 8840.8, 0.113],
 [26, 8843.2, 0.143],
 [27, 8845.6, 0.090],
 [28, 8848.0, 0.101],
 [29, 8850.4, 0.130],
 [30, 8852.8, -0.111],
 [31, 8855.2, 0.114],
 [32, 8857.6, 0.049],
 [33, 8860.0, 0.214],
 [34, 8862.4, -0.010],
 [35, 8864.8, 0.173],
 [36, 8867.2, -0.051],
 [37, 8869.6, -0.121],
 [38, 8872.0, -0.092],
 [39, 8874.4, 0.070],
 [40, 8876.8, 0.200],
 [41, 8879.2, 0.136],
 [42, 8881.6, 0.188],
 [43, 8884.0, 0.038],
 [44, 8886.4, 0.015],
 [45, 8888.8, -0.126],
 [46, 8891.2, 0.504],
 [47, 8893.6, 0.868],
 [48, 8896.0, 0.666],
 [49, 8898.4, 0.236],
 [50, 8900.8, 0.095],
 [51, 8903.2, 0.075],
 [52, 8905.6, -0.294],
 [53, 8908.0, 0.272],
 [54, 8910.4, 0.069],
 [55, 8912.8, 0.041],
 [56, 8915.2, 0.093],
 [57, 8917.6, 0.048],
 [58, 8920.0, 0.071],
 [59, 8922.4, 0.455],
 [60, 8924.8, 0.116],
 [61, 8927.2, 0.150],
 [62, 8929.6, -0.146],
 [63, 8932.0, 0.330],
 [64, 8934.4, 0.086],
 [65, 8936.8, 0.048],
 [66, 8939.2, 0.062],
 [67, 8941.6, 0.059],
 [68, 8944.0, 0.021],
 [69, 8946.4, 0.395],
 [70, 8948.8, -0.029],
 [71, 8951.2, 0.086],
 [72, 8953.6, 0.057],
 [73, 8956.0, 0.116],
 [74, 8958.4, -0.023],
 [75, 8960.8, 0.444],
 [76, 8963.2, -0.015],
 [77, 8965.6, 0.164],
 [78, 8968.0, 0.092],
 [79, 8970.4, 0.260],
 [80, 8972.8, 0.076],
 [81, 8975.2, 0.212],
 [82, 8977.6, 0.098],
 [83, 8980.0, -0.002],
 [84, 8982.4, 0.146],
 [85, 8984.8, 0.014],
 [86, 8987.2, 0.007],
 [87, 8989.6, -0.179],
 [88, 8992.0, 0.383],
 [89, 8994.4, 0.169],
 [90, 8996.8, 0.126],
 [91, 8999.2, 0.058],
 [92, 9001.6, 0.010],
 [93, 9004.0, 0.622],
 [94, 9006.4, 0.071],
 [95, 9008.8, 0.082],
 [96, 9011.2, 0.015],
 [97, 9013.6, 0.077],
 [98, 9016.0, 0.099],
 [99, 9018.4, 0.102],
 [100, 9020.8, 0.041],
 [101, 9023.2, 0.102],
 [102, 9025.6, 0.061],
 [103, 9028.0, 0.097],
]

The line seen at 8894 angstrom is Hbeta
